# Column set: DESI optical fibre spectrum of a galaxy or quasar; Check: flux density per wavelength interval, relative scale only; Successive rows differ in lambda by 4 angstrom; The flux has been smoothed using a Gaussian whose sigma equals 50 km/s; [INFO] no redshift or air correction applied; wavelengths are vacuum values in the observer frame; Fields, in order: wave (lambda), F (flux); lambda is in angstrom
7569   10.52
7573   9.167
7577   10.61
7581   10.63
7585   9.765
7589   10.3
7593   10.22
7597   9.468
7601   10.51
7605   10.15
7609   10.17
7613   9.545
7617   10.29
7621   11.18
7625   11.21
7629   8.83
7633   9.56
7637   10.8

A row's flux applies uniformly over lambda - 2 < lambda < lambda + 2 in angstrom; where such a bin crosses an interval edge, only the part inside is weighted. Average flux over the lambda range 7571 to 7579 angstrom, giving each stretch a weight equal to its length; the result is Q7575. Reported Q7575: 9.89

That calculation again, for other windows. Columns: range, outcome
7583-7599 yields 9.94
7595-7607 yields 10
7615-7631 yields 10.4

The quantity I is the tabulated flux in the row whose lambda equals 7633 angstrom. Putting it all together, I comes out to 9.56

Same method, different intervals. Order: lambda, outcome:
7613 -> 9.545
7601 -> 10.51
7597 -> 9.468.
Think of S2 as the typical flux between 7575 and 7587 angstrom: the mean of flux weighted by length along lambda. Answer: 10.3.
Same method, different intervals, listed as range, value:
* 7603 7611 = 10.2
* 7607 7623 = 10.3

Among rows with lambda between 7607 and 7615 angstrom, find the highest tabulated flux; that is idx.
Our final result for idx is 10.17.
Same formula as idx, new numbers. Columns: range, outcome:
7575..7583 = 10.63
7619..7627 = 11.21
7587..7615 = 10.51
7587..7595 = 10.3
